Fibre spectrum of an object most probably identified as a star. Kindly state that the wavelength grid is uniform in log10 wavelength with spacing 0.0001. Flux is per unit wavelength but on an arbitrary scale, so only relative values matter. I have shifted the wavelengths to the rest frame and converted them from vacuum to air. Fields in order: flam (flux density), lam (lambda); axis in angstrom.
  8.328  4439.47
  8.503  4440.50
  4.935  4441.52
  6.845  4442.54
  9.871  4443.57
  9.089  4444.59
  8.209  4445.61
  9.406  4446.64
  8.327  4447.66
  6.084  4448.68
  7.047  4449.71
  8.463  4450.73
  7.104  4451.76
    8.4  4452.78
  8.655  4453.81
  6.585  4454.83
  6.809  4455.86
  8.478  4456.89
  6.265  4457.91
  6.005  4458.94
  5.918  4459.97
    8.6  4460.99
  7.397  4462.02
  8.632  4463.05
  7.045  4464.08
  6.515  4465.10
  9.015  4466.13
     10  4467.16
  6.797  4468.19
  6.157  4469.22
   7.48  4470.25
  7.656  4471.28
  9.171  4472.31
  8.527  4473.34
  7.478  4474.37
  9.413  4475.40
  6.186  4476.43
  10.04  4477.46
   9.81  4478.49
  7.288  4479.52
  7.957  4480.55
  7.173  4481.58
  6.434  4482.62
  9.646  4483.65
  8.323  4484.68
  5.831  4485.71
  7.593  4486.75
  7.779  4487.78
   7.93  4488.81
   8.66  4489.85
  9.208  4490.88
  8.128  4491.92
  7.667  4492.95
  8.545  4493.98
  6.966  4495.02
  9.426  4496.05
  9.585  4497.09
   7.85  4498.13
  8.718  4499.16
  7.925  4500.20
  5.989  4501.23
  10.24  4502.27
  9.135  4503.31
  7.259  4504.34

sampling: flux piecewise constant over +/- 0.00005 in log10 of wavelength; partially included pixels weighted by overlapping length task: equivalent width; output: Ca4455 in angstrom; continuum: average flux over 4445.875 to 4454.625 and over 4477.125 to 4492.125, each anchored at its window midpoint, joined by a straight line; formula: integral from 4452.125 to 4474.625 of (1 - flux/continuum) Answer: 1.0 angstrom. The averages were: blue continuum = 7.9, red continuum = 8.09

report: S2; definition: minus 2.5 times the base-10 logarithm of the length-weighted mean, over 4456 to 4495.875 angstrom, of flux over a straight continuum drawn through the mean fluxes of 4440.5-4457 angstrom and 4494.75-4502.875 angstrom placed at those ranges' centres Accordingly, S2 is 0.04 mag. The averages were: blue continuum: 7.77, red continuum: 8.39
